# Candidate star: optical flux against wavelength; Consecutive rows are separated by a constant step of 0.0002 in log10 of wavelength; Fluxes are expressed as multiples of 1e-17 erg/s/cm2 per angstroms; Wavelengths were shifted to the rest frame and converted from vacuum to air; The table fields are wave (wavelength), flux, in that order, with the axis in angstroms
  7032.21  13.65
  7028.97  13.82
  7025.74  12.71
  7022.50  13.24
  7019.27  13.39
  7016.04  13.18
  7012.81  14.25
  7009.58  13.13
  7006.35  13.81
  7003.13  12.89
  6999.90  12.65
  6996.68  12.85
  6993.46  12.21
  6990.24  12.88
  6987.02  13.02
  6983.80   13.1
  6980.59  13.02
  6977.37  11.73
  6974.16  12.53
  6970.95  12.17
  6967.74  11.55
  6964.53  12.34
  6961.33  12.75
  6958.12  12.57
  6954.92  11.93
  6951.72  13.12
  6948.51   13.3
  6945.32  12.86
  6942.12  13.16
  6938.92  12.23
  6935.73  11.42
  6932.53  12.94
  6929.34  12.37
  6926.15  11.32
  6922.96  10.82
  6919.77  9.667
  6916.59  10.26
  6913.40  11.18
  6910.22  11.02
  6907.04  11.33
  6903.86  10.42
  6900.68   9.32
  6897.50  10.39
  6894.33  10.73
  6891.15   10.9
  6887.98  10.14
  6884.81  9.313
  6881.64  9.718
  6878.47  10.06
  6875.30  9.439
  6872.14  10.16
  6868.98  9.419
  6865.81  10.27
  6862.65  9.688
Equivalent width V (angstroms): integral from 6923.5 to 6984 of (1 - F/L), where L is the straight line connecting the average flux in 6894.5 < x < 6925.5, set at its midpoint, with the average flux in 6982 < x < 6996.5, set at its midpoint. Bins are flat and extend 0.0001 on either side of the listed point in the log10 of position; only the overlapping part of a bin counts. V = -3.2 angstroms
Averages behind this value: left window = 10.5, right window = 12.8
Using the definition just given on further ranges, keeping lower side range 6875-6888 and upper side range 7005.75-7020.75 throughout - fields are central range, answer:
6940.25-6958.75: -1.8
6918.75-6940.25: -0.9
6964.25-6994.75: 0.2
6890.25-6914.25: -0.8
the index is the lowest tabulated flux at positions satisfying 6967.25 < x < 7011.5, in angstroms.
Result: 11.55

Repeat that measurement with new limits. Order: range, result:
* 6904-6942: 9.667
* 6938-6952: 12.23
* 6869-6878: 9.439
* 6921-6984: 10.82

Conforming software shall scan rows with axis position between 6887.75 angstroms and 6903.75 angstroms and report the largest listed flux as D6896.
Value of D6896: 10.9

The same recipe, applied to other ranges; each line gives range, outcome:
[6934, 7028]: 14.25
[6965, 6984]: 13.1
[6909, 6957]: 13.3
